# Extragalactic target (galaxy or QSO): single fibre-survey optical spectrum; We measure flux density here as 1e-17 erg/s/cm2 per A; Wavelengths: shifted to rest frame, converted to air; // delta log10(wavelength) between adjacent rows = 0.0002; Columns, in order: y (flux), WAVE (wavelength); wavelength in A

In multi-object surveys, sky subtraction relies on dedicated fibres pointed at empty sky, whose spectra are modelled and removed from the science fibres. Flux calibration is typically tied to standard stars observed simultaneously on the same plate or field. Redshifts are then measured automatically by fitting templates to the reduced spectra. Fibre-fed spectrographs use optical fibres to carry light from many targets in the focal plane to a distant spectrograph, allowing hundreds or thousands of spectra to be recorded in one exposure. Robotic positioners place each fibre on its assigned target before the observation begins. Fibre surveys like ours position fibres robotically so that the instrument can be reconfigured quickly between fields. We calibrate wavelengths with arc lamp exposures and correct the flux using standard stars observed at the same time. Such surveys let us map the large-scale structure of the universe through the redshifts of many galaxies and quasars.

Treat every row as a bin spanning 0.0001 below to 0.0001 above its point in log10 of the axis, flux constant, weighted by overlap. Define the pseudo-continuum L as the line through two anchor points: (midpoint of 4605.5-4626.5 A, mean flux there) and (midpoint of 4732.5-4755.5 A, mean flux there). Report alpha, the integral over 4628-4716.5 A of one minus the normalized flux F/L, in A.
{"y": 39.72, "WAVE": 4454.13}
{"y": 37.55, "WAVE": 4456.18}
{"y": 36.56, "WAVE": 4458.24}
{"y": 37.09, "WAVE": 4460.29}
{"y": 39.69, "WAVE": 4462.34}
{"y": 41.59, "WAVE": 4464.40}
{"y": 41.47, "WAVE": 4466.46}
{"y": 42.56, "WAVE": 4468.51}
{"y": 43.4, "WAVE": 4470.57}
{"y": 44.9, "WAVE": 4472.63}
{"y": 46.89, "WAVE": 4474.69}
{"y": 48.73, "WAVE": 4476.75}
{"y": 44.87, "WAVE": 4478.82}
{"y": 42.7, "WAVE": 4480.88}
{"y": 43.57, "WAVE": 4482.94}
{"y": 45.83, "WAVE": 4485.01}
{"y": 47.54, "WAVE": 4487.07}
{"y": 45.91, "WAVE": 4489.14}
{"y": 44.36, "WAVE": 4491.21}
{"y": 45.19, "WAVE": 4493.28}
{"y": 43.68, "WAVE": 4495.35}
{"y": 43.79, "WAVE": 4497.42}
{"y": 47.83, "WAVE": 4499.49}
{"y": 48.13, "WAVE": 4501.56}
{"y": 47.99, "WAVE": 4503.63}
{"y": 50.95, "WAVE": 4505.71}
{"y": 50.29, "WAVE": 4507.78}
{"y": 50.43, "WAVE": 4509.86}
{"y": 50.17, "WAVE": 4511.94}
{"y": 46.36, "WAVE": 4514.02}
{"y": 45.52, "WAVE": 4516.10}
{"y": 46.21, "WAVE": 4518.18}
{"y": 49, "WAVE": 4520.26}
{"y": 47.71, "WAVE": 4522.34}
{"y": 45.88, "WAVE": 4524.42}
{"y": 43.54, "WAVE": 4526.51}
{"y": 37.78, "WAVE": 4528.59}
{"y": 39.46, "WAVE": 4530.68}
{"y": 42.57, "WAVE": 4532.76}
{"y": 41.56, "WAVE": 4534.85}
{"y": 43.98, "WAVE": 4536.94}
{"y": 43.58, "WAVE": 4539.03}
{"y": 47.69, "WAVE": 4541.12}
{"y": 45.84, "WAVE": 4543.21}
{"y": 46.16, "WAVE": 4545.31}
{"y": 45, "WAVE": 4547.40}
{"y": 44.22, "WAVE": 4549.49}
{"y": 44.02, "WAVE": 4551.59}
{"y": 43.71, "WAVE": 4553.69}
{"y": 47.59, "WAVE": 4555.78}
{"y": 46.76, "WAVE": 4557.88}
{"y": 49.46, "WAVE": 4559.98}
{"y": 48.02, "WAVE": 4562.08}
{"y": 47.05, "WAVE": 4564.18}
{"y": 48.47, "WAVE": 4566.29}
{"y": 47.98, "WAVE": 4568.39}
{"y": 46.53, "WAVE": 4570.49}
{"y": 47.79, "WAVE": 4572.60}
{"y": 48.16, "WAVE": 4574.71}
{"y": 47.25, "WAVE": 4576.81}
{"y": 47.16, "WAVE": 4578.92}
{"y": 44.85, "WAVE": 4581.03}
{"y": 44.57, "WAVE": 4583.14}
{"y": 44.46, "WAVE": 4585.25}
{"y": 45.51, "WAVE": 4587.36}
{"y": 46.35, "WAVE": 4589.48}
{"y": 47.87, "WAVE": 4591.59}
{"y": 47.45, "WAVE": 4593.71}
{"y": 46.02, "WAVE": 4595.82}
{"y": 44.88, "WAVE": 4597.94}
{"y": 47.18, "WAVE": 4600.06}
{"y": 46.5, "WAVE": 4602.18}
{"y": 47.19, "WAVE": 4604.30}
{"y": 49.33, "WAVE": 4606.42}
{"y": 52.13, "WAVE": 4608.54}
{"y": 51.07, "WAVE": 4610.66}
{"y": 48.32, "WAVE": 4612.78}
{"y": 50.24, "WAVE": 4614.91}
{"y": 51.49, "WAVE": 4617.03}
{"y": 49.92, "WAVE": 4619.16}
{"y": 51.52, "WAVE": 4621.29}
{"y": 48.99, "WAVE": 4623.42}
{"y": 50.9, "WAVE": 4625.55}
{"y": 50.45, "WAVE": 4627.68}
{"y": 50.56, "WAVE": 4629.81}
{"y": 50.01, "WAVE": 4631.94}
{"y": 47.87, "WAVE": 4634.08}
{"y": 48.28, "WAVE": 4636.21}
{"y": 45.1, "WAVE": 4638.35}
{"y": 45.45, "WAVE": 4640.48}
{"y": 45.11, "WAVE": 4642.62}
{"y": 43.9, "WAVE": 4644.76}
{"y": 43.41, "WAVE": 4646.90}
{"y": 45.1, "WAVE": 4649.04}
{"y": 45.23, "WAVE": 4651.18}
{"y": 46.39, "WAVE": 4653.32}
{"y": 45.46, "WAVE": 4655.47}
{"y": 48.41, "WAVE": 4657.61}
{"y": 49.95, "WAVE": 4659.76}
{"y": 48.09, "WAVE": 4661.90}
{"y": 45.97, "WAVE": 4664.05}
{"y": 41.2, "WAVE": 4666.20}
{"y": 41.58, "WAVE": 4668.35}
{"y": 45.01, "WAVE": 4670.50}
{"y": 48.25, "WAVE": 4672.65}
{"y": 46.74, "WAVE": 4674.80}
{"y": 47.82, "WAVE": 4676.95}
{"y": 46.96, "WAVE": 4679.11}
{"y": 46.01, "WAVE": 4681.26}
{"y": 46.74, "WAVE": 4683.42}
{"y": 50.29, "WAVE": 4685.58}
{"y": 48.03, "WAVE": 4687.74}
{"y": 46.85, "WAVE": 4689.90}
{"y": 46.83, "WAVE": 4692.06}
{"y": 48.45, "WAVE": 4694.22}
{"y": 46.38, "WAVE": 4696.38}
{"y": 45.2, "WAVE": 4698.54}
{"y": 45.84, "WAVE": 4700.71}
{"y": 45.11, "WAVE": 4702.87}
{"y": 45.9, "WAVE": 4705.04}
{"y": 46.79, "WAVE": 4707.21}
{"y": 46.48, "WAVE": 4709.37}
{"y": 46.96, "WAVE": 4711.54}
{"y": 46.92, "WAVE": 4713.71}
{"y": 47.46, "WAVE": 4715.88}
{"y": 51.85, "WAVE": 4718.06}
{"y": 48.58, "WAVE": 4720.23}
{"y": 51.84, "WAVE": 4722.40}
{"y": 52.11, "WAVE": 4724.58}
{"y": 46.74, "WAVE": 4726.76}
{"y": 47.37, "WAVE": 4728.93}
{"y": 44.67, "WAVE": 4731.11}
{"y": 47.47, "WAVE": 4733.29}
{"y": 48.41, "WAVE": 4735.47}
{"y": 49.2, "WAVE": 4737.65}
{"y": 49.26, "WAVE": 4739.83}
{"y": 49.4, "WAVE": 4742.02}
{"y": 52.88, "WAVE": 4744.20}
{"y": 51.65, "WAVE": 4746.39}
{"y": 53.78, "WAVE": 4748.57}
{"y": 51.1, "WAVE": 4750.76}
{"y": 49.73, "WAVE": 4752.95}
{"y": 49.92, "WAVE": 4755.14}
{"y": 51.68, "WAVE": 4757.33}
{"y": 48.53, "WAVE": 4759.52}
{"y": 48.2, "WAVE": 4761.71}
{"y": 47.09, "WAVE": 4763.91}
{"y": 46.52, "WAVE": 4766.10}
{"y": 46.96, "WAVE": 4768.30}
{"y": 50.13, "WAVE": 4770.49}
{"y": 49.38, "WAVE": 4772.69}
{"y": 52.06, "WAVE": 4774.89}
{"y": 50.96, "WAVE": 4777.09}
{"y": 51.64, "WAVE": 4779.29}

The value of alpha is 6.7 A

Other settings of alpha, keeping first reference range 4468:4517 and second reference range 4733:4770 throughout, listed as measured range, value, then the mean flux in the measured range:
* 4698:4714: 0.9 A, 46.1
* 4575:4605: 0.8 A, 46.3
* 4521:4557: 2.1 A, 44.2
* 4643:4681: 2.1 A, 45.8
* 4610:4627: -0.8 A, 50.3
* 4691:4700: 0.4 A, 46.7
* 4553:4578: -0.1 A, 47.5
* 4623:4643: -0.1 A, 48.4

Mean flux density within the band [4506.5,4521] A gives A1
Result 48.3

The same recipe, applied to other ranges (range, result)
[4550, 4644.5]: 47.7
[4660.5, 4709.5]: 46.4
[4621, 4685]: 46.8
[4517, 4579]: 45.7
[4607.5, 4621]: 50.6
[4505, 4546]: 45.7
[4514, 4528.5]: 45.8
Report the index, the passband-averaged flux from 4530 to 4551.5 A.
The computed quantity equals 44.1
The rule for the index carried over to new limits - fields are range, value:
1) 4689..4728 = 47.6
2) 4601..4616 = 49.3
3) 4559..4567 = 48.2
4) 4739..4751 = 51.4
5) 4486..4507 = 46.6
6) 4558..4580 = 47.7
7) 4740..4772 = 49.8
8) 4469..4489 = 45.3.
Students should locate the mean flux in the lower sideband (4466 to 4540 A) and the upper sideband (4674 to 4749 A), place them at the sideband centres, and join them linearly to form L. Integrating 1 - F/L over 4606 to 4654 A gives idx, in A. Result -1.3 A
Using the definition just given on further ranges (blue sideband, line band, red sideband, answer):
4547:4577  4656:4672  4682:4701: 0.4 A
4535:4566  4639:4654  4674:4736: 0.6 A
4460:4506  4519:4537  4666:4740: 0.7 A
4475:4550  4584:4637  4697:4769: -1.8 A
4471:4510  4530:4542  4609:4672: 0.9 A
